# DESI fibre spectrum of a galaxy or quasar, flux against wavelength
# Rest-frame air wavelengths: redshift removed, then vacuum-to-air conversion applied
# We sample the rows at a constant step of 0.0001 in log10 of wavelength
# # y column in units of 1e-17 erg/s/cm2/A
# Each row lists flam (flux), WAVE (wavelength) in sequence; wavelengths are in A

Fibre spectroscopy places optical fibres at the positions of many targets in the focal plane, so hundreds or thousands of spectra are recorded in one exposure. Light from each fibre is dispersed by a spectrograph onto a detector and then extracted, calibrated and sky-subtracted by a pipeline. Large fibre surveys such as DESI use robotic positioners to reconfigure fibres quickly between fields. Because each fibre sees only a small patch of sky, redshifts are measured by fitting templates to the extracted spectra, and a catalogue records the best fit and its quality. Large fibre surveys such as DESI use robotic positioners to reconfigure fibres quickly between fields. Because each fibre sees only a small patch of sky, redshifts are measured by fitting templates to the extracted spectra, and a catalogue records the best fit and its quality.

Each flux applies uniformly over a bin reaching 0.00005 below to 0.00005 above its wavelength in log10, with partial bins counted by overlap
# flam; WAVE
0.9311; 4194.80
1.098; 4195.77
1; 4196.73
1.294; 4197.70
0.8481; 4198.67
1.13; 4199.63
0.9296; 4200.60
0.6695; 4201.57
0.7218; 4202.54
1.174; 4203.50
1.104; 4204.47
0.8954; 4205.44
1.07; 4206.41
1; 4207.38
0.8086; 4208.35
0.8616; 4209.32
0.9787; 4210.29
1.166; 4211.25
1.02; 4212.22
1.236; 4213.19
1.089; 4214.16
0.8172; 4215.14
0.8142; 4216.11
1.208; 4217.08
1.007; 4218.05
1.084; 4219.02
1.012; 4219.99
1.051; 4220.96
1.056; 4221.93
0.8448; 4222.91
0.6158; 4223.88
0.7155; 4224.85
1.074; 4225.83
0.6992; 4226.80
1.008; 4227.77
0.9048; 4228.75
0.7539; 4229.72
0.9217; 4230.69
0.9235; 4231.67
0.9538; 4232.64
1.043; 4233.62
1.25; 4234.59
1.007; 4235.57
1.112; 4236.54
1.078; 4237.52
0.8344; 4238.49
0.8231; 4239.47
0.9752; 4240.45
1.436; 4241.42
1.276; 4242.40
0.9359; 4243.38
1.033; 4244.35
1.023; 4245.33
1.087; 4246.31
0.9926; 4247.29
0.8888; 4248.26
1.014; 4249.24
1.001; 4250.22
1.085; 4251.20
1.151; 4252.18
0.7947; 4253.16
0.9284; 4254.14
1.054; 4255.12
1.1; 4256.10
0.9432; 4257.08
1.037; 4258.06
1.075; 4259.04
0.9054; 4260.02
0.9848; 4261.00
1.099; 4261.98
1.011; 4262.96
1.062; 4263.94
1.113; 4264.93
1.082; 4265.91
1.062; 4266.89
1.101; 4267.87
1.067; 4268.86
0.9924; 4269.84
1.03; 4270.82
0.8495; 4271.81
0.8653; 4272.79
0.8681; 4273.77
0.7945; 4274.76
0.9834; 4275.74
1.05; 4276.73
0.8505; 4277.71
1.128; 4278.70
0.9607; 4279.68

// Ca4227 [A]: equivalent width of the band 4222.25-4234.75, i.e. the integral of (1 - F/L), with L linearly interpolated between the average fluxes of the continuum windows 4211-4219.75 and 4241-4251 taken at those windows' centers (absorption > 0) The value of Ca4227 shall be 1.90 A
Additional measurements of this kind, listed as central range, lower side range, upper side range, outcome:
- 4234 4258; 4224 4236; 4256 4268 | -1.3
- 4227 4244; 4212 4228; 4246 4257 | -0.5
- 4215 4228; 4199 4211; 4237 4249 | 0.7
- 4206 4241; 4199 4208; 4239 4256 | 0.9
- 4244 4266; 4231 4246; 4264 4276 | -0.1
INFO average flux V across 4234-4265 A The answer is 1.03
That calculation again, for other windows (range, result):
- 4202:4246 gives 0.987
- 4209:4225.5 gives 0.977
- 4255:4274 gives 1.02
